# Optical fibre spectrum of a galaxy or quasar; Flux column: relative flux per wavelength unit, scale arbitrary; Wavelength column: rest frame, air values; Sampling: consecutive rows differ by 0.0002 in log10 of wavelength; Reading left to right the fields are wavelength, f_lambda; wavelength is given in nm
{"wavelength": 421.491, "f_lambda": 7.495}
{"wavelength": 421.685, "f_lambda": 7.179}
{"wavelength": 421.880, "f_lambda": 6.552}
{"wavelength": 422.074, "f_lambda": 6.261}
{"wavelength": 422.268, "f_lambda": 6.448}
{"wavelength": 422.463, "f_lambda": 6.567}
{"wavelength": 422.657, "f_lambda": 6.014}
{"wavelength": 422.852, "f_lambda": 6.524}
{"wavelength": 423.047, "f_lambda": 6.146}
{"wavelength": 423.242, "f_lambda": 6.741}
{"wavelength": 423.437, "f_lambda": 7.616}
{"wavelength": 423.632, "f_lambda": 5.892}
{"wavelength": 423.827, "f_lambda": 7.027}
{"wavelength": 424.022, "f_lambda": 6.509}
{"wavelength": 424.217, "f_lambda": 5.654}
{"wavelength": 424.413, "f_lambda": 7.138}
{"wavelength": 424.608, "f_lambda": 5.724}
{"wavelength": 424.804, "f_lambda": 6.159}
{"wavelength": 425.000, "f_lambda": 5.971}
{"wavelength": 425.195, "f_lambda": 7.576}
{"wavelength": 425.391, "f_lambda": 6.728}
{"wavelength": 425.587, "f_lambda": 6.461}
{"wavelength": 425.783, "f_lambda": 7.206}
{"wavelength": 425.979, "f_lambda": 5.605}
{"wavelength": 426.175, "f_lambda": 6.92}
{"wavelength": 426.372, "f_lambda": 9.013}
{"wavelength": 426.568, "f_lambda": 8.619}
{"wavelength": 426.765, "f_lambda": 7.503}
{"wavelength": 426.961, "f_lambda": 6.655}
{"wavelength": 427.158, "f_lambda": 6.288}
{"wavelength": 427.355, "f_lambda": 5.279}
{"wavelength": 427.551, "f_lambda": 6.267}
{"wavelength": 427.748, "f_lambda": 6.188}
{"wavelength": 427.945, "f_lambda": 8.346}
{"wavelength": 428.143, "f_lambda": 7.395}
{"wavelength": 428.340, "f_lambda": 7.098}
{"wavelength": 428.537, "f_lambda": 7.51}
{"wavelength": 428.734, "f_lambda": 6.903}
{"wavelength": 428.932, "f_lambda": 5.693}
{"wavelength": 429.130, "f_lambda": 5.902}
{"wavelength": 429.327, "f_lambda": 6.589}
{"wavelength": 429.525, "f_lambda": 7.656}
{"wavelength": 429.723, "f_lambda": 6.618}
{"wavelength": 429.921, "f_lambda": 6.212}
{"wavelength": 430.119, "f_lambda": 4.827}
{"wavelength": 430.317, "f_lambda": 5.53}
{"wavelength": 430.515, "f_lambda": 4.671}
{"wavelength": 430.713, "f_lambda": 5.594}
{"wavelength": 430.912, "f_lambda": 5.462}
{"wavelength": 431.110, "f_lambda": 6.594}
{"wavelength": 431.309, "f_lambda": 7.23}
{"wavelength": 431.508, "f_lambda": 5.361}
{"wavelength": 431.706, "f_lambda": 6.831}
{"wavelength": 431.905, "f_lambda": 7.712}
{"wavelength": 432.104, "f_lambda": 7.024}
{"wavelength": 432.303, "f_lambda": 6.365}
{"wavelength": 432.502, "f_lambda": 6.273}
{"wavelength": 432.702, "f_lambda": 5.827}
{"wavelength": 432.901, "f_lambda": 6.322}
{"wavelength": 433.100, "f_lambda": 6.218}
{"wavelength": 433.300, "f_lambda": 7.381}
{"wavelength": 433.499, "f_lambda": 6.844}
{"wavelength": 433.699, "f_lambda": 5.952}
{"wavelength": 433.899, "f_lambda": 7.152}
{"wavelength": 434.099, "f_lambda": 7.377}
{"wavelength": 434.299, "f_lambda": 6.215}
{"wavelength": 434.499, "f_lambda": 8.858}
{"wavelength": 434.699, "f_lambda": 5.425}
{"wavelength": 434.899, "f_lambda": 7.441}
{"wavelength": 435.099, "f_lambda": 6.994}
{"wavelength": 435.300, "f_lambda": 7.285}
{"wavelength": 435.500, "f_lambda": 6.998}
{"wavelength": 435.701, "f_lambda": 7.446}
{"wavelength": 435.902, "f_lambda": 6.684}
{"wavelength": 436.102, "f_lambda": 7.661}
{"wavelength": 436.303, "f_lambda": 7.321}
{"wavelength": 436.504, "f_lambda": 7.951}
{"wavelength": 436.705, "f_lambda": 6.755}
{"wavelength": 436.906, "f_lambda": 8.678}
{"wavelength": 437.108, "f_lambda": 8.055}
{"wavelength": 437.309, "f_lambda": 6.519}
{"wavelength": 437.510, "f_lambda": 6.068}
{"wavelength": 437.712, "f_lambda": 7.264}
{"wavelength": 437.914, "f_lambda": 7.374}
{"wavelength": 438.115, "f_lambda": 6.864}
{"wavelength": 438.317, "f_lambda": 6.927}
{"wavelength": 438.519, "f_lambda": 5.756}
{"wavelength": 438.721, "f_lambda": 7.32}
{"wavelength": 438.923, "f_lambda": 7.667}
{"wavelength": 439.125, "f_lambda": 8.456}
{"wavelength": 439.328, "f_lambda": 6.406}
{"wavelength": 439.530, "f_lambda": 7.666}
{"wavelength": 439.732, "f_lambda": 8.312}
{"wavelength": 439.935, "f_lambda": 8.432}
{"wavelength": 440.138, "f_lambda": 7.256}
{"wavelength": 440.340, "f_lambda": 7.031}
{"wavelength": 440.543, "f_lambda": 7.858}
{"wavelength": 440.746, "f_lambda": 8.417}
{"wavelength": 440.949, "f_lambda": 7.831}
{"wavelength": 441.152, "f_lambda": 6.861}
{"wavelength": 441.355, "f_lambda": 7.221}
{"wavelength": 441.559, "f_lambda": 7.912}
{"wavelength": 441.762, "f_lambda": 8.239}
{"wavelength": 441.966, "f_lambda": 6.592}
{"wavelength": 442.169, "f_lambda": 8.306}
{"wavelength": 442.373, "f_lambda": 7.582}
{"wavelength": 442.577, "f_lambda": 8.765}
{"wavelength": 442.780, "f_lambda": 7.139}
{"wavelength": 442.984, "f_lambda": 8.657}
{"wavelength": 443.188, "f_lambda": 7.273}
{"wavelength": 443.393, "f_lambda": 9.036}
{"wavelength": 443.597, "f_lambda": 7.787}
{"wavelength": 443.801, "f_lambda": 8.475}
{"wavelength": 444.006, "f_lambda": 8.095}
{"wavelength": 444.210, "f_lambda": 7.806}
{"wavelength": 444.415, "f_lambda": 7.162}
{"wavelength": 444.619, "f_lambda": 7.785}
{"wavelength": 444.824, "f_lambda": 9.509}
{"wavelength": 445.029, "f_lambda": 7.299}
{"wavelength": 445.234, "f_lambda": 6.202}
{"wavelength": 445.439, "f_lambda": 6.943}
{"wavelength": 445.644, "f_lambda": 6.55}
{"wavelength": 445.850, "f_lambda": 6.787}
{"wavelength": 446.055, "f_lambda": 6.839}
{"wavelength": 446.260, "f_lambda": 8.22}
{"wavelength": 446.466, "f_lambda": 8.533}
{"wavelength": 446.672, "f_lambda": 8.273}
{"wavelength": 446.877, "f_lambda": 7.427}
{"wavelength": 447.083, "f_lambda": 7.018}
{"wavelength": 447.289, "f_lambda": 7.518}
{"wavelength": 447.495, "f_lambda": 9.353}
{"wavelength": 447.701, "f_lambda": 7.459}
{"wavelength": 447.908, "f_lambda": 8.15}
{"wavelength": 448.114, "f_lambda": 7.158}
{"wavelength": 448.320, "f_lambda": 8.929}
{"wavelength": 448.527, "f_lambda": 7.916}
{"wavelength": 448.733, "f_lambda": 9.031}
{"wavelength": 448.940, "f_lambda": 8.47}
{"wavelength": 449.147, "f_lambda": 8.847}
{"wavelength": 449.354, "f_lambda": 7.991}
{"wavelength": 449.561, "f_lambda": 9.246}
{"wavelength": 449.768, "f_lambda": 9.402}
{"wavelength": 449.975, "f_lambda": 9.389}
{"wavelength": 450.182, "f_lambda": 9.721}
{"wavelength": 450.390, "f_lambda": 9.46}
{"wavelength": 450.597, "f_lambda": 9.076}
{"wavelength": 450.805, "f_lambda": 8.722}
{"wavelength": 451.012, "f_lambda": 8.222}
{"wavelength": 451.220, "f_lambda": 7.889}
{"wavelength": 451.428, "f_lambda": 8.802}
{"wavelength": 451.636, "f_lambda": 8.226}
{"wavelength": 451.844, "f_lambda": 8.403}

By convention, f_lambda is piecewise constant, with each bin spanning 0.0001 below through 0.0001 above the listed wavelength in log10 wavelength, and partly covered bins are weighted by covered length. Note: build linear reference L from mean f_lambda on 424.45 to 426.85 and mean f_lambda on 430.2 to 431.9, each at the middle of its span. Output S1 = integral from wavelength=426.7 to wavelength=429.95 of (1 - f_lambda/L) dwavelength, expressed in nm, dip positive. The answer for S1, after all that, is -0.12 nm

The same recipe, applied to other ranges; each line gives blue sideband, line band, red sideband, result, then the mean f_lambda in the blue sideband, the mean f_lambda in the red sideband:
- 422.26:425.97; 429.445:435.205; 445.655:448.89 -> 0.43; 6.51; 7.88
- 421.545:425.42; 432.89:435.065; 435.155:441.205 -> 0.08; 6.53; 7.37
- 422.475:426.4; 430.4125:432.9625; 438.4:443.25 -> 0.29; 6.59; 7.62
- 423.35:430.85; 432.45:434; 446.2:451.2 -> 0.13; 6.59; 8.47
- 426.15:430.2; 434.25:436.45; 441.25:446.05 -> 0.02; 6.84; 7.68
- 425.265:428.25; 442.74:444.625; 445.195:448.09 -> -0.13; 6.97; 7.54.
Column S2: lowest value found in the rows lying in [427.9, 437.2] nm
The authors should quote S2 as 4.671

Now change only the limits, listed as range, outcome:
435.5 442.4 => 5.756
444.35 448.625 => 6.202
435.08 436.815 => 6.684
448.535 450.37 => 7.991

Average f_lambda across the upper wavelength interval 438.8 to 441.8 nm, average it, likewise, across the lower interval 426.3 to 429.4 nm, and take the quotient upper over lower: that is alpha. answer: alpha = 1.11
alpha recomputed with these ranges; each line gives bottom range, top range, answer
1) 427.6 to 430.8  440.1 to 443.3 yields 1.20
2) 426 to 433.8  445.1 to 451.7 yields 1.24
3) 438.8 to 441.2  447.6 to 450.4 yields 1.12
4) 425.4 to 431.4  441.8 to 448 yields 1.18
